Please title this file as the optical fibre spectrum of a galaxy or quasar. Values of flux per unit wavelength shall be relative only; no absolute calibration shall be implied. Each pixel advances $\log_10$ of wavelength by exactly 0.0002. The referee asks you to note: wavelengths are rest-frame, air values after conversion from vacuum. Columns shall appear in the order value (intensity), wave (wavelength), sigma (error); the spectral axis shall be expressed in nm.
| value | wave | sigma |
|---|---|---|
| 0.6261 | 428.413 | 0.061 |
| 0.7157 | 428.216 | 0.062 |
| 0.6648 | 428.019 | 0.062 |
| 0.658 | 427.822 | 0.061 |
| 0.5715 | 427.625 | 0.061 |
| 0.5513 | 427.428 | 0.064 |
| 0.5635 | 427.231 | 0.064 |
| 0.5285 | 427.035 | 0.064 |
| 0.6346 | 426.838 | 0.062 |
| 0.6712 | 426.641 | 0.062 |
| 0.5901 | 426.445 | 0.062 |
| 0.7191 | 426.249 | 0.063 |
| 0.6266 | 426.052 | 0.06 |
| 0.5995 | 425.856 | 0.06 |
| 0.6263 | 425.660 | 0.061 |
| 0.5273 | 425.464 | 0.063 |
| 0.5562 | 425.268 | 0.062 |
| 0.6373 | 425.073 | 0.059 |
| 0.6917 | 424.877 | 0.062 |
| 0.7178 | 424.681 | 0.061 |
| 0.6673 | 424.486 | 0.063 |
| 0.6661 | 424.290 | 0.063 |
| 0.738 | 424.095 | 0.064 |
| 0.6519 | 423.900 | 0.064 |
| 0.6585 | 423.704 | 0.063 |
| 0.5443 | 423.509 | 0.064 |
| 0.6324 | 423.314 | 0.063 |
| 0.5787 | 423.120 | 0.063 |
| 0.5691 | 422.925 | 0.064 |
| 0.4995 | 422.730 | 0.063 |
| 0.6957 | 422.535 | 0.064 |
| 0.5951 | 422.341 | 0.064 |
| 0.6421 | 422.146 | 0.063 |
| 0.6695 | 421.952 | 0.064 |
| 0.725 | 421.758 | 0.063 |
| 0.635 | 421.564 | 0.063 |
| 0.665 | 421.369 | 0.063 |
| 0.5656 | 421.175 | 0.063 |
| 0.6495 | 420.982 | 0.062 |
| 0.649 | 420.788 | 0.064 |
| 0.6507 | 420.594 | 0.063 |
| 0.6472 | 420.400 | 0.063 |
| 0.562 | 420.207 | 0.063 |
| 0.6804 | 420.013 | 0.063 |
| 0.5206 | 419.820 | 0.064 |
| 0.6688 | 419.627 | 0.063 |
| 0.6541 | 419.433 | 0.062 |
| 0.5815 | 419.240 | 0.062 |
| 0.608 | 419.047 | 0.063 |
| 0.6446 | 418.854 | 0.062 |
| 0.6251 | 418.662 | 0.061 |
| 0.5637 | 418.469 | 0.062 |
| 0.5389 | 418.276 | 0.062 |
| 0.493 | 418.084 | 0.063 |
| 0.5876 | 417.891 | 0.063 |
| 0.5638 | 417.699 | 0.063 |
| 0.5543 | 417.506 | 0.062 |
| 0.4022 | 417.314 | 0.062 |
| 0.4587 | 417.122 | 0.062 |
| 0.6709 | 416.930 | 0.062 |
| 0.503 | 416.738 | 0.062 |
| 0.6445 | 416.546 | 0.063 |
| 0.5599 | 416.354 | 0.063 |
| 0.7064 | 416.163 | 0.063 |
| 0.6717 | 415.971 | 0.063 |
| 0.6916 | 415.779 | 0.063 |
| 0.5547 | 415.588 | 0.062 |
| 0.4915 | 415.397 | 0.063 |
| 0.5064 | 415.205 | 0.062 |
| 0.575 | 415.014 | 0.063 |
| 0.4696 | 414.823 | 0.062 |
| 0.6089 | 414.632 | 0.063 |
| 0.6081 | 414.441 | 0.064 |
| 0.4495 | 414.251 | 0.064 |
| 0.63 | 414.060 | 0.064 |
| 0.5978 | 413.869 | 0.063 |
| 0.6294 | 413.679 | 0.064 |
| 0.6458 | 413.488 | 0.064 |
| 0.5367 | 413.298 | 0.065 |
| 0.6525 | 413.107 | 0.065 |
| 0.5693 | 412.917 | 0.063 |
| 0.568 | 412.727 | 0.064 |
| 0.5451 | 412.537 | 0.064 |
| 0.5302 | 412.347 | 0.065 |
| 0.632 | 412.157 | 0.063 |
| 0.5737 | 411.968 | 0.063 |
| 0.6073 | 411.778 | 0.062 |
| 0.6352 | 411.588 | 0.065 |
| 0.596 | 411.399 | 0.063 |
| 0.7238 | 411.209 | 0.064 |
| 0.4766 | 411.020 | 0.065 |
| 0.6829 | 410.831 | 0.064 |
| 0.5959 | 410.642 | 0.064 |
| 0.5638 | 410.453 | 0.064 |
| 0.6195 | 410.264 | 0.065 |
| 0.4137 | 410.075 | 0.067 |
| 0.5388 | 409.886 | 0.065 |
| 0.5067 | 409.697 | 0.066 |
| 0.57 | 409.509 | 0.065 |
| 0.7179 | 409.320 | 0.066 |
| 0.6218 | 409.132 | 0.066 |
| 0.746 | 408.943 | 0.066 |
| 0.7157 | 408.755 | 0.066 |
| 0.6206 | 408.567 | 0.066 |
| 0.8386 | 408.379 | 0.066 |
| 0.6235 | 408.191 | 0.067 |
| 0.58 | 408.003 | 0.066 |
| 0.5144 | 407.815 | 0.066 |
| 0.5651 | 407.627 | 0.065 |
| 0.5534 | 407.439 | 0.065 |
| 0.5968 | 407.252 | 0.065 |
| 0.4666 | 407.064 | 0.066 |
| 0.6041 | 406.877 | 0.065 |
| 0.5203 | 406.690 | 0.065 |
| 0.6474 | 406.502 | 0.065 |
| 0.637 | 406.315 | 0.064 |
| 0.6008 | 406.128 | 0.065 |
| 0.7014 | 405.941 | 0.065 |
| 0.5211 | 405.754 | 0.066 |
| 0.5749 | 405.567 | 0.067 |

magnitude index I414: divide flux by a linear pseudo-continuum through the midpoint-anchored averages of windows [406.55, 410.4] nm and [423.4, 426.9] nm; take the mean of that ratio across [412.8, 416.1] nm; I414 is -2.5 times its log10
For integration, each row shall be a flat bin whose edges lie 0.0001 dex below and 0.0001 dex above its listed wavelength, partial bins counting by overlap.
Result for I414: 0.054 mag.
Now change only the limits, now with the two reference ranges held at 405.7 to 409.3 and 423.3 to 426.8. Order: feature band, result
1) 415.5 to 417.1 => 0.019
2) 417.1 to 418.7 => 0.186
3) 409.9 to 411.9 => 0.059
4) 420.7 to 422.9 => 0.005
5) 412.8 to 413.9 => 0.036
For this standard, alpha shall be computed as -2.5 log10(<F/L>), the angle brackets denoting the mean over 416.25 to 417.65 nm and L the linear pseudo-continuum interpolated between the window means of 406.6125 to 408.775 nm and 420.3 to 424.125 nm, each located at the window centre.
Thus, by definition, 0.14 mag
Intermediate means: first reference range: 0.597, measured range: 0.544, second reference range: 0.631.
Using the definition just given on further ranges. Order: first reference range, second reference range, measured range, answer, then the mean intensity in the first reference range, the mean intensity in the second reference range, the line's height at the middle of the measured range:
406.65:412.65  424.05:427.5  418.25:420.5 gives 0.01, 0.597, 0.627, 0.615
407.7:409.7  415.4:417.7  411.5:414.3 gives 0.04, 0.647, 0.579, 0.61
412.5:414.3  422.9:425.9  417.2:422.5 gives 0.01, 0.587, 0.631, 0.613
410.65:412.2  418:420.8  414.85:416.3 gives 0.03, 0.615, 0.605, 0.61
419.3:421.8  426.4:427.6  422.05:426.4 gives -0.04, 0.633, 0.589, 0.608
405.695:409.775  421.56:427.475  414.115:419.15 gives 0.10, 0.613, 0.627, 0.62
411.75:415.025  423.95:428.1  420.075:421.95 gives -0.06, 0.579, 0.629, 0.609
